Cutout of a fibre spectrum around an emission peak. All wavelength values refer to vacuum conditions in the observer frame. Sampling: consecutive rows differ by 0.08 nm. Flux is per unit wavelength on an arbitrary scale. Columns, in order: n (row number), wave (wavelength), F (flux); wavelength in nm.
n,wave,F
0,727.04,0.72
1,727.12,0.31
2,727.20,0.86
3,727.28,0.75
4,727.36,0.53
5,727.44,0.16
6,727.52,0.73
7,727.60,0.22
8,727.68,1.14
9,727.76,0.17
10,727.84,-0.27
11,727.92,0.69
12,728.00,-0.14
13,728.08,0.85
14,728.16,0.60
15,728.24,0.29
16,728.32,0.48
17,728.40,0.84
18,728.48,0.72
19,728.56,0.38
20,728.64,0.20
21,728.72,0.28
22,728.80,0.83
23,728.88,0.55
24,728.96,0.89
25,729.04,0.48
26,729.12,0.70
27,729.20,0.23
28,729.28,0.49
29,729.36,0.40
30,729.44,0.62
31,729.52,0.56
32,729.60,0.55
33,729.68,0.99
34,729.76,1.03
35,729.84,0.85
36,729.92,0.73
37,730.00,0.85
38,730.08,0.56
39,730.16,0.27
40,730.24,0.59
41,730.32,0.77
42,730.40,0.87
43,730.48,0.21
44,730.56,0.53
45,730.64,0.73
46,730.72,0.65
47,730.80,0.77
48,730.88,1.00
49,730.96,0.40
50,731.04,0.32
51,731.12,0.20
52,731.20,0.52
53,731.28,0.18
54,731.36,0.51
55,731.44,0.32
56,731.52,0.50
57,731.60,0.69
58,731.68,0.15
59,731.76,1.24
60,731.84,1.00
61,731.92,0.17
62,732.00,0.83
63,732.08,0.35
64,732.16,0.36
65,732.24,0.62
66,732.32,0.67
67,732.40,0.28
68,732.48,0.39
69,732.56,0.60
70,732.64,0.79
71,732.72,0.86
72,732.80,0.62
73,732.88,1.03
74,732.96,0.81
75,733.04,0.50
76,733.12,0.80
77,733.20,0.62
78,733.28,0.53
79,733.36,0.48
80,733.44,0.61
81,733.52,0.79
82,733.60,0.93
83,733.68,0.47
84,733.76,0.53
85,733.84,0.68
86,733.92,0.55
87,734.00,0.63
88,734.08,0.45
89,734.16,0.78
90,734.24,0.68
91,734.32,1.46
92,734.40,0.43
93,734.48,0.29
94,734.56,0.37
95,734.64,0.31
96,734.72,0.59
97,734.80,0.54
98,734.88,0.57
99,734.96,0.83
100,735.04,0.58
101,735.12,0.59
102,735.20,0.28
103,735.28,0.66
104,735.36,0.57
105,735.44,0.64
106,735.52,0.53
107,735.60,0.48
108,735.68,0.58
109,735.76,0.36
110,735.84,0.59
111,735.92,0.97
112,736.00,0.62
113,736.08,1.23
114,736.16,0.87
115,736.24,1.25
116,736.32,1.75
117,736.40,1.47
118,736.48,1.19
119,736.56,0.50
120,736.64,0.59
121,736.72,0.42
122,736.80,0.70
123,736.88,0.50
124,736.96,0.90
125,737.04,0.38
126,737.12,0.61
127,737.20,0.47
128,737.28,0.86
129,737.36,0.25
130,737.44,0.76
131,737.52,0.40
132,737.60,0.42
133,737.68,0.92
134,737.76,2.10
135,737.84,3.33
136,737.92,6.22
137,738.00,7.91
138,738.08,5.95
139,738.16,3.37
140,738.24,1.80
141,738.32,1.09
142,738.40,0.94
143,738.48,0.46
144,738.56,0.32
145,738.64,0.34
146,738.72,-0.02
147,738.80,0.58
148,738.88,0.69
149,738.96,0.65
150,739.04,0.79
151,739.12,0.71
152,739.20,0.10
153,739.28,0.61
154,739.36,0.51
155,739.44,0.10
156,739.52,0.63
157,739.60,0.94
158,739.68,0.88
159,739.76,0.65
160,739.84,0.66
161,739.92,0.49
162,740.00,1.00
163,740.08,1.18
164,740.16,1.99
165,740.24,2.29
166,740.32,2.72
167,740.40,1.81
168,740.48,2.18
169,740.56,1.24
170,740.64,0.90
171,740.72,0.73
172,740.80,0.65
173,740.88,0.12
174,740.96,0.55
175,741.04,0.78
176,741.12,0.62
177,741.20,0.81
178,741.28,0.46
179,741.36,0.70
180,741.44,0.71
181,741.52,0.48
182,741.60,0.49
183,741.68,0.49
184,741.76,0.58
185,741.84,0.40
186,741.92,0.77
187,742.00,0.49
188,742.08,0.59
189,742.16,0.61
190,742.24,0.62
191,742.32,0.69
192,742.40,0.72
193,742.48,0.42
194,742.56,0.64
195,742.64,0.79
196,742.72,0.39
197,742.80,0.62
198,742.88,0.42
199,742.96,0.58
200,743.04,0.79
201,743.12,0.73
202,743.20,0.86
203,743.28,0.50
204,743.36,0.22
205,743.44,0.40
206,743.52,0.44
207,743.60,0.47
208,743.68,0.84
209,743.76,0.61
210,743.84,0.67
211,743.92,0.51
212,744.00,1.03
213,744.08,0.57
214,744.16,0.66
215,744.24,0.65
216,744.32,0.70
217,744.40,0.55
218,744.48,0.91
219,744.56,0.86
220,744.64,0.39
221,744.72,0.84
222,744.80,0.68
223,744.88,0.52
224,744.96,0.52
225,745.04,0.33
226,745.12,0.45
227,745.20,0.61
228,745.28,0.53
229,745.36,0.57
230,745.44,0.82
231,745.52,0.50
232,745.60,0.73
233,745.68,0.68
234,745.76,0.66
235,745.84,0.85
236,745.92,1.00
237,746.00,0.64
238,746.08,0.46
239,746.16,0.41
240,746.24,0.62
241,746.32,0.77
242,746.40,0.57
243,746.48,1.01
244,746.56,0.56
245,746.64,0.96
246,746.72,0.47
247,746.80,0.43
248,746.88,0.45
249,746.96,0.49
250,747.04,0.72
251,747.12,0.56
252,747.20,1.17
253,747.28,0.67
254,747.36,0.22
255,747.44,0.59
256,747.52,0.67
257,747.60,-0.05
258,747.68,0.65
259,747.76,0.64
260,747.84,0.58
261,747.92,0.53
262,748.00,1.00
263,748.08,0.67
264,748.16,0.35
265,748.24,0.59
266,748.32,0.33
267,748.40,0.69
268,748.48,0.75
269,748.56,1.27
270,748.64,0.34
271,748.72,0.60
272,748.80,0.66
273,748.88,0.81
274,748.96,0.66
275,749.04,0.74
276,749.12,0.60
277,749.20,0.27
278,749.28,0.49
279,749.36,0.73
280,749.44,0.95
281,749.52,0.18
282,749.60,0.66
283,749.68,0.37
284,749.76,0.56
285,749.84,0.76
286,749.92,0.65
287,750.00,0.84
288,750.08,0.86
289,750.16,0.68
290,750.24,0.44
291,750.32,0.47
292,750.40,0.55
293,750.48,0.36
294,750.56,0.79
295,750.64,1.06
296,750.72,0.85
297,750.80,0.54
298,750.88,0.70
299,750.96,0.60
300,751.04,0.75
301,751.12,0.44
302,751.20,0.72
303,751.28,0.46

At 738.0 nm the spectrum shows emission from H-alpha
